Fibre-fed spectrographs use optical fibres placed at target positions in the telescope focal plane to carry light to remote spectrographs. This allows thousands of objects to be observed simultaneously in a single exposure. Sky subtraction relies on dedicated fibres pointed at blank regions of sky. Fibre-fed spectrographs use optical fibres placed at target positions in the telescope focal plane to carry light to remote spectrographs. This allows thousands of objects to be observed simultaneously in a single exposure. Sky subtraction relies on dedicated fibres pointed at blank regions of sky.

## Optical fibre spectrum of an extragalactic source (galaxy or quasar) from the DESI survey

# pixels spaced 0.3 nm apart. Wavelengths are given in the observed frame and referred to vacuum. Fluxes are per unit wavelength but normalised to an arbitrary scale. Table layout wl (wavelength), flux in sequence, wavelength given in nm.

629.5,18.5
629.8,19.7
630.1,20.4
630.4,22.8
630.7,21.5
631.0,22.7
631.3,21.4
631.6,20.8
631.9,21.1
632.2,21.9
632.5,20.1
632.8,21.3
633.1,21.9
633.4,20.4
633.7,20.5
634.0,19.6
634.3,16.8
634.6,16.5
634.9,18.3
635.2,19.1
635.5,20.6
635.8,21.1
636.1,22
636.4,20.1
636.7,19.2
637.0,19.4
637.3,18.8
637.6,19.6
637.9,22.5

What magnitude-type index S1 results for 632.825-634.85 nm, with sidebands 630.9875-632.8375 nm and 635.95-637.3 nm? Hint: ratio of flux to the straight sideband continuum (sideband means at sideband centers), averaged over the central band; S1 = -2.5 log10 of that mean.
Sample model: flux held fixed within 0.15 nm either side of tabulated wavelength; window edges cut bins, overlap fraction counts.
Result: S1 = 0.075 mag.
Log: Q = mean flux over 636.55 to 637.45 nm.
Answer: 19.1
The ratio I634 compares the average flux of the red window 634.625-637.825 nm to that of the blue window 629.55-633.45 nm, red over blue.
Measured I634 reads 0.93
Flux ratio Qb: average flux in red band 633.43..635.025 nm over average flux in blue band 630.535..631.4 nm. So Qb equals 0.84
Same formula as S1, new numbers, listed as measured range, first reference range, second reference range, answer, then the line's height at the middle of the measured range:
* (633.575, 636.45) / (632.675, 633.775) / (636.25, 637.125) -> 0.05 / 20.3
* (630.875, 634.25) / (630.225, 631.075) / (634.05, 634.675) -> -0.07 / 19.6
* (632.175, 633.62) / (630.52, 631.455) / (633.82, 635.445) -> -0.06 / 20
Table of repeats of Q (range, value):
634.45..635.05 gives 17.4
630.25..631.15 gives 22.3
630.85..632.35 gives 21.6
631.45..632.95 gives 21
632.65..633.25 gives 21.6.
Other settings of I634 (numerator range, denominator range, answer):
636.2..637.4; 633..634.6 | 1.00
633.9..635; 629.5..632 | 0.84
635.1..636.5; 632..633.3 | 0.97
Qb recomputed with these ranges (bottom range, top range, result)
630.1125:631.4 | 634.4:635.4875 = 0.83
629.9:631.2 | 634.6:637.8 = 0.91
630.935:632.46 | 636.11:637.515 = 0.92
